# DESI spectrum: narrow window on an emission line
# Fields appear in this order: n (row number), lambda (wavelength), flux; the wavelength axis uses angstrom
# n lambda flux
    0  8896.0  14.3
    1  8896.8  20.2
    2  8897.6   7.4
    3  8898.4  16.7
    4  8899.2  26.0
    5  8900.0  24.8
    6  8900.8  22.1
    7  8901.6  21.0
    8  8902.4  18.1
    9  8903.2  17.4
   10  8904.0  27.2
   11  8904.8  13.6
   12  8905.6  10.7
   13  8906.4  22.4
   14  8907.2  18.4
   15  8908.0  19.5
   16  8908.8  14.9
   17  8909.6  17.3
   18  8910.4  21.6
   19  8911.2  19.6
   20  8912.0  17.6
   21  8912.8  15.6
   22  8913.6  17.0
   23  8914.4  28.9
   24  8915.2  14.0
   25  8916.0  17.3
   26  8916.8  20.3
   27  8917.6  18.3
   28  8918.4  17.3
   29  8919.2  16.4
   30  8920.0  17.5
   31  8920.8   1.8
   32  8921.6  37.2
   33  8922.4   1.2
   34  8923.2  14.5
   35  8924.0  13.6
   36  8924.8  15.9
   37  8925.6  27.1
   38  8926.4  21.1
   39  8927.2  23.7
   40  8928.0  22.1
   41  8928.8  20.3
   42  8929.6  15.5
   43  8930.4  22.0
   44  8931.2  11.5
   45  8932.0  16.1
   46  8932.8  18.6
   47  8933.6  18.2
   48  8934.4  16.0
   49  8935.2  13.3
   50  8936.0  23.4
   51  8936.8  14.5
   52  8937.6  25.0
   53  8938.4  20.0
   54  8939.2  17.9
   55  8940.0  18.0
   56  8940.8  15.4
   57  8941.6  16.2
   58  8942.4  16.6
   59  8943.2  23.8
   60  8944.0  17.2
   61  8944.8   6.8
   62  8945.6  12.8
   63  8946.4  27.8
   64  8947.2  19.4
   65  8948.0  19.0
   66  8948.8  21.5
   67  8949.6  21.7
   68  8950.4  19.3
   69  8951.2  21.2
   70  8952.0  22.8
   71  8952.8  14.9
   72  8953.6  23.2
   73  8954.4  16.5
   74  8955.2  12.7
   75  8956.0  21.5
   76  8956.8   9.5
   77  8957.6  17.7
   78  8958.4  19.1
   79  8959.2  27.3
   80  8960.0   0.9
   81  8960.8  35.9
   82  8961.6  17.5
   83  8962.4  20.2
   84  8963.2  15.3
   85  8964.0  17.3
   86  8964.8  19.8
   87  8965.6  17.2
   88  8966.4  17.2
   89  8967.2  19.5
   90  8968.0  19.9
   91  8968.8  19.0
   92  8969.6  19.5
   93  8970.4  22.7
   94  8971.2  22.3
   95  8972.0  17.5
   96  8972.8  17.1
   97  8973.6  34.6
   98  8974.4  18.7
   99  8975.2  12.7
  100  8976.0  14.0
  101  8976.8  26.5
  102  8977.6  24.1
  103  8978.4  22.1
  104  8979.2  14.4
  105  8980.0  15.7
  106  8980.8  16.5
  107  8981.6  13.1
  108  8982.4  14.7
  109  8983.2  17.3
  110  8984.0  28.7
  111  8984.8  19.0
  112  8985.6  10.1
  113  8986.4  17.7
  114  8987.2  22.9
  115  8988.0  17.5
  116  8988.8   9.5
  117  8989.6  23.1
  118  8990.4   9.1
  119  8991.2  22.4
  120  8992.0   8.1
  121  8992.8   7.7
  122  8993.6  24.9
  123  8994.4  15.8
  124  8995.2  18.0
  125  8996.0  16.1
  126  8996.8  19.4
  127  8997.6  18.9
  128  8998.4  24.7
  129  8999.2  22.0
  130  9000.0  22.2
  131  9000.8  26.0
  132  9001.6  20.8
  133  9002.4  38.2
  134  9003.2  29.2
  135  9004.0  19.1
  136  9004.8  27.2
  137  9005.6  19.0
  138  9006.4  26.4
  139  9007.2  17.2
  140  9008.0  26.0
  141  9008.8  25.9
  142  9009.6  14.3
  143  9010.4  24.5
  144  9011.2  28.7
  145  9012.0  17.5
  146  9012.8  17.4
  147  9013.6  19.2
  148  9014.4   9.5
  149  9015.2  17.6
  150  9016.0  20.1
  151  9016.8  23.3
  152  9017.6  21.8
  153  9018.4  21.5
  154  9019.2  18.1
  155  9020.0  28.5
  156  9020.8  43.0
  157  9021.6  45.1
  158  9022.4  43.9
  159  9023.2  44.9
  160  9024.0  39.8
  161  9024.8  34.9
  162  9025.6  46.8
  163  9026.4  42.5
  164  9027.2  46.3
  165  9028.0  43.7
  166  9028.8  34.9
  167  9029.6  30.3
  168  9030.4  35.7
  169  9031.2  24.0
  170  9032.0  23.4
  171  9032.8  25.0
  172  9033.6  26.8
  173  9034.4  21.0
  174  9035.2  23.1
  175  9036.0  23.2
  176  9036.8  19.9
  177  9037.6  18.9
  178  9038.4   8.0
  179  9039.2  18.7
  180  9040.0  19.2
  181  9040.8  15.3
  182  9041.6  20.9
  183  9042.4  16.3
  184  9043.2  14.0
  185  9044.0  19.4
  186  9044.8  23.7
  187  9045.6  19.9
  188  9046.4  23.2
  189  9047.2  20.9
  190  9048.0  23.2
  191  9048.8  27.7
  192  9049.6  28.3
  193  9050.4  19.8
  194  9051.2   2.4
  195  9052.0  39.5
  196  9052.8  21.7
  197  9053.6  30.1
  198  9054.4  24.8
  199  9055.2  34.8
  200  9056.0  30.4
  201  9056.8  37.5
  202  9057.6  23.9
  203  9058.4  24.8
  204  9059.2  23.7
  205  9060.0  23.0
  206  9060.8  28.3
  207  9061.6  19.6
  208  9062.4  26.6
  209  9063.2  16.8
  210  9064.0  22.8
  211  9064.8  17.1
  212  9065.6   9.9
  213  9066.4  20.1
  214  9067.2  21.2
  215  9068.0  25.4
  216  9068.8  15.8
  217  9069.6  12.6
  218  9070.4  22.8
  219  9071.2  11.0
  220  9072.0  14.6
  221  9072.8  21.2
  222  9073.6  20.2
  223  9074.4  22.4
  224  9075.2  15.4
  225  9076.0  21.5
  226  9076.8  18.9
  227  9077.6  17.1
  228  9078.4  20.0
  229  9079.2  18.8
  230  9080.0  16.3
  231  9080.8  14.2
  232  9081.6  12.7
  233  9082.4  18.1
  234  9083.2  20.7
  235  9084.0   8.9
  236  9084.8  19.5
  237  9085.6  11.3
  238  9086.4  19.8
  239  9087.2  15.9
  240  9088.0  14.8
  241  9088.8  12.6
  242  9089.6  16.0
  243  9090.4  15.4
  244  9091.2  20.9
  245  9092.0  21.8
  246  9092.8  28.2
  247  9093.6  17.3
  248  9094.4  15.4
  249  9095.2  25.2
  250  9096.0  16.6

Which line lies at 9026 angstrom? Halpha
